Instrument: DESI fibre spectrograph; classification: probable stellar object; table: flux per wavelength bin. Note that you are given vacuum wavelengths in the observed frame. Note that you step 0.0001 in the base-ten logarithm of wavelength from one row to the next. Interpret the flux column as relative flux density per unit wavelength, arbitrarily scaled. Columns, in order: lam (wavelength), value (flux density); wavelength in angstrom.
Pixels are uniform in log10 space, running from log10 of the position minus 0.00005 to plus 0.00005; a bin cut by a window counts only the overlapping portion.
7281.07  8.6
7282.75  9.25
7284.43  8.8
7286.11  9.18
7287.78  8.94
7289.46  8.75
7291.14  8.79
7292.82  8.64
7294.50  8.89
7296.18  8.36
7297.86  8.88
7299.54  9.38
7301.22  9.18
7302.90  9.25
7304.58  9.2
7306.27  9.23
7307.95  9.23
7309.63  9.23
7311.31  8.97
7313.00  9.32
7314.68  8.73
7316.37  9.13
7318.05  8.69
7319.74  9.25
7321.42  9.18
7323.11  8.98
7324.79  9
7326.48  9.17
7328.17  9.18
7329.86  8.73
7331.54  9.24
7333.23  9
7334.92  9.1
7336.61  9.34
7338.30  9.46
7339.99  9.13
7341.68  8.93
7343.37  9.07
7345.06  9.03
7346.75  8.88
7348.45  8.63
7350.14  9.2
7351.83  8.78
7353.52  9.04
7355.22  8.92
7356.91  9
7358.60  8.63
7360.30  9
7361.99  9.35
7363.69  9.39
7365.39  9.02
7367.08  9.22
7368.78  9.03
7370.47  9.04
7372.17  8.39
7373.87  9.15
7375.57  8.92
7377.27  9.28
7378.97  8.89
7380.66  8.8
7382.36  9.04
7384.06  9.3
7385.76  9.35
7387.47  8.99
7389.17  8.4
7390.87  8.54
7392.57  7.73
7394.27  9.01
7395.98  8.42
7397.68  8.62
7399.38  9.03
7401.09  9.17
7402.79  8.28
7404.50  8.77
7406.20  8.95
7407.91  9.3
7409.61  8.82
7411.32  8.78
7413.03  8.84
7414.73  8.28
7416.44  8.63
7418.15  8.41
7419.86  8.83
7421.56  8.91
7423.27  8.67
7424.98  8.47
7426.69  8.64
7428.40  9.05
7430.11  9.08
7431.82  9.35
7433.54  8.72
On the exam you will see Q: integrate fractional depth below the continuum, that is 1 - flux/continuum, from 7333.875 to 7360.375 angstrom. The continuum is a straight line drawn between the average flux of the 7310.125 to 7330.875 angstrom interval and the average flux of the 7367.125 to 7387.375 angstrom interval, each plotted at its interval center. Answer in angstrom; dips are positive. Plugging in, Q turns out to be 0.1 angstrom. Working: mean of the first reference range 9.03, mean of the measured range 9.01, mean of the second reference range 9.02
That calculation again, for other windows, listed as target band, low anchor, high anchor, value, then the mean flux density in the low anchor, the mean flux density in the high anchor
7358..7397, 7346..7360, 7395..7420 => -0.4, 8.89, 8.74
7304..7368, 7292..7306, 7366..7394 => -0.9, 8.98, 8.89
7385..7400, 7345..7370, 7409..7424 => 0.3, 9.01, 8.68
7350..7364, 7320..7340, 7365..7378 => 0.1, 9.13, 9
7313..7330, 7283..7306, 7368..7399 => -0.2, 8.95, 8.83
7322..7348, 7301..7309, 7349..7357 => 0.0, 9.22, 8.98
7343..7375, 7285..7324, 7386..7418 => -0.5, 9.02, 8.7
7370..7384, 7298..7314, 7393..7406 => -0.2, 9.2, 8.73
